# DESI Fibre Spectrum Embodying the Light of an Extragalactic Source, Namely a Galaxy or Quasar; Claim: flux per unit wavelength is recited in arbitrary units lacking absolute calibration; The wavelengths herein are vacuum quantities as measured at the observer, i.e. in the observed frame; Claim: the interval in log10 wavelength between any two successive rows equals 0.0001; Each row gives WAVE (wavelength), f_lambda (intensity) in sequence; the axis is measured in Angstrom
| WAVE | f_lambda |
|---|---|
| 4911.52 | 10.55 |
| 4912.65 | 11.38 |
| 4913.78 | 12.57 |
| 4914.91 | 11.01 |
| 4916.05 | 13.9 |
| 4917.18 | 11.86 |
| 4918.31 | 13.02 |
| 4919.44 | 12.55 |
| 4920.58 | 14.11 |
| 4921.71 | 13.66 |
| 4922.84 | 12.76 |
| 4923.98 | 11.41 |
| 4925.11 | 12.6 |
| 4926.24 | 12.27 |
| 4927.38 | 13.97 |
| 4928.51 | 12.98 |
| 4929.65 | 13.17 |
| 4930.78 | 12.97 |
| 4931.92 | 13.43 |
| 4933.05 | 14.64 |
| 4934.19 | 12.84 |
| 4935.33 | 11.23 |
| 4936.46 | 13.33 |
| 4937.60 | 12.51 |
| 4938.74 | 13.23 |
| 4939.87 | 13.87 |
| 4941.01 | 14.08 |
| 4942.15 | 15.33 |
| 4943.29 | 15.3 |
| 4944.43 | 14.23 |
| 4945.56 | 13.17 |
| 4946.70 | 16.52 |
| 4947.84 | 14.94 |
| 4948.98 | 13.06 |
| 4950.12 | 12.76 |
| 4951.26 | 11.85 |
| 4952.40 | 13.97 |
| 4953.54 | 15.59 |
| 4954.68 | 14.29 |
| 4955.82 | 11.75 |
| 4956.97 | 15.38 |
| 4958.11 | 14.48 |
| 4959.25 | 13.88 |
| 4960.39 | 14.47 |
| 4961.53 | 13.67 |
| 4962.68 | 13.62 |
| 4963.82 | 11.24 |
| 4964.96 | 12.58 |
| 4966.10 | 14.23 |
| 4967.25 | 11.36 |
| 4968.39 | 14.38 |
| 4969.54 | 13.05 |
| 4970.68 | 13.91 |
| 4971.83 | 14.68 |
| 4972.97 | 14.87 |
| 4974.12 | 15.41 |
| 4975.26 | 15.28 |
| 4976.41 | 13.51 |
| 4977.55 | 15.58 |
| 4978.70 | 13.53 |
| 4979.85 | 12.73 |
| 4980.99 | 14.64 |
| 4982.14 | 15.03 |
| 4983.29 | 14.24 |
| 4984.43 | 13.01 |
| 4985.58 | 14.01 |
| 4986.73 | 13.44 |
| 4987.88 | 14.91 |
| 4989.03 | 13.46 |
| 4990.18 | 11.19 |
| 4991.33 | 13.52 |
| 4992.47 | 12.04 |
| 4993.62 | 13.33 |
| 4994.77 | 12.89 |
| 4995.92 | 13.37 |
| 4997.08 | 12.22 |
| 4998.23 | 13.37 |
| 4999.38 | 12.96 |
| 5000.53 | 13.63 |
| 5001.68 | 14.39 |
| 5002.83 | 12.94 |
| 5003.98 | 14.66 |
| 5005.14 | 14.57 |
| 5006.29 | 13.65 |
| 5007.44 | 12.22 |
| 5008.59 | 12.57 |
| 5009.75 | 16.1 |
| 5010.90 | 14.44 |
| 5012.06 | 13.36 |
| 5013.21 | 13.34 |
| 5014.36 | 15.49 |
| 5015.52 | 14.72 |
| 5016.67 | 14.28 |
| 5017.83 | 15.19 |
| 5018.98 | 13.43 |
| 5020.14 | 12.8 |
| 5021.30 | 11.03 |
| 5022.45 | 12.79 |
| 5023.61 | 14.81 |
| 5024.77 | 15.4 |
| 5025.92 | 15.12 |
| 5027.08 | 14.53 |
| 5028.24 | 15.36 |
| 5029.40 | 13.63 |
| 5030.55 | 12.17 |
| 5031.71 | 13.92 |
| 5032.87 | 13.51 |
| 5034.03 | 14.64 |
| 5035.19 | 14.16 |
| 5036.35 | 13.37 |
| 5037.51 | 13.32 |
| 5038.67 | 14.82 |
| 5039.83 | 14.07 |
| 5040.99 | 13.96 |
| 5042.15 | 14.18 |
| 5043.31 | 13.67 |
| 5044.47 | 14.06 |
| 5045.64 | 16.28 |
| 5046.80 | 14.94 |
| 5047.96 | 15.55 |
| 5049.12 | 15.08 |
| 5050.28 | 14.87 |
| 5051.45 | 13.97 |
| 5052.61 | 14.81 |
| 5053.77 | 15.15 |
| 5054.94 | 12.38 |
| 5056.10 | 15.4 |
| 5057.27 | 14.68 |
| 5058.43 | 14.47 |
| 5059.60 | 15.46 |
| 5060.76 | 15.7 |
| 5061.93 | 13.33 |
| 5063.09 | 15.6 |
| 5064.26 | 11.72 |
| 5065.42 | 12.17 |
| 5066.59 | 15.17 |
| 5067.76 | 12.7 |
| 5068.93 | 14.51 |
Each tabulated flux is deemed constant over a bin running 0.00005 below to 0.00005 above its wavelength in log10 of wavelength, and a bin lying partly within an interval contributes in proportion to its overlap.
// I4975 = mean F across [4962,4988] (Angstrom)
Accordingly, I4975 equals 13.9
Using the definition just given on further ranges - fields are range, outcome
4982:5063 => 14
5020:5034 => 13.8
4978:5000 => 13.4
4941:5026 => 13.8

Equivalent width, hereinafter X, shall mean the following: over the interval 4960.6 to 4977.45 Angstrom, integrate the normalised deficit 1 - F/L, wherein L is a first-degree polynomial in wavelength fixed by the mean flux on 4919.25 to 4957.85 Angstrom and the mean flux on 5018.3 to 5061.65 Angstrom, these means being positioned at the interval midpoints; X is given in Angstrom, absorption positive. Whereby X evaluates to 0.0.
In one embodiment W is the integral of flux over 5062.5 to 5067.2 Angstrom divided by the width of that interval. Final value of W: 13.7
